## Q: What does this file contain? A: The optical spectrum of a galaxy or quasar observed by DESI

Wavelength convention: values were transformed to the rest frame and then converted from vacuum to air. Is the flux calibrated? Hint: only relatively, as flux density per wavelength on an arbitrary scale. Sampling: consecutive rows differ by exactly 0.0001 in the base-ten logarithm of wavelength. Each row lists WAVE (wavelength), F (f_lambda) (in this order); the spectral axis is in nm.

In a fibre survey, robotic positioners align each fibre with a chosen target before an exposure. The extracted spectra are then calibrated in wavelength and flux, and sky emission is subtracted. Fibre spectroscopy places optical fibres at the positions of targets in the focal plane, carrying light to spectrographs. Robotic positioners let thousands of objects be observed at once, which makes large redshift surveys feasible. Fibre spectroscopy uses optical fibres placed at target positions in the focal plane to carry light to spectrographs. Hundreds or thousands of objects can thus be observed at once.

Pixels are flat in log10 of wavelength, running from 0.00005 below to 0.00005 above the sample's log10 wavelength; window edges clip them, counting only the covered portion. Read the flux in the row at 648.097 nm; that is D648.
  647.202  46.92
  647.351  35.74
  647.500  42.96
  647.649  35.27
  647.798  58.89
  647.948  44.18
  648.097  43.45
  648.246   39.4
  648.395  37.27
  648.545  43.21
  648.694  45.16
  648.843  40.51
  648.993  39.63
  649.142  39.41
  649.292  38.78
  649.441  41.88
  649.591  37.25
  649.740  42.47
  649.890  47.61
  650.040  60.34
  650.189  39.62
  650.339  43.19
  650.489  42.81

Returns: 43.45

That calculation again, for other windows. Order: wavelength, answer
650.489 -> 42.81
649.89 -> 47.61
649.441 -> 41.88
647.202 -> 46.92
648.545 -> 43.21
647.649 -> 35.27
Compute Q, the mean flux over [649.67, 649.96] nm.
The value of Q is 45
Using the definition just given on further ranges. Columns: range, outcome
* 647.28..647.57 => 39.3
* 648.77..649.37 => 39.6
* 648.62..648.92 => 42.8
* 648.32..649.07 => 41.2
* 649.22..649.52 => 40.3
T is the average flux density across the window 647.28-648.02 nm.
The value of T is 43.4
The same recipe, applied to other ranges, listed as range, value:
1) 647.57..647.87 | 47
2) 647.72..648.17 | 48.7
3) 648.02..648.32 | 41.5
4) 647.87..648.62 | 41.5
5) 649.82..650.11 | 53.9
